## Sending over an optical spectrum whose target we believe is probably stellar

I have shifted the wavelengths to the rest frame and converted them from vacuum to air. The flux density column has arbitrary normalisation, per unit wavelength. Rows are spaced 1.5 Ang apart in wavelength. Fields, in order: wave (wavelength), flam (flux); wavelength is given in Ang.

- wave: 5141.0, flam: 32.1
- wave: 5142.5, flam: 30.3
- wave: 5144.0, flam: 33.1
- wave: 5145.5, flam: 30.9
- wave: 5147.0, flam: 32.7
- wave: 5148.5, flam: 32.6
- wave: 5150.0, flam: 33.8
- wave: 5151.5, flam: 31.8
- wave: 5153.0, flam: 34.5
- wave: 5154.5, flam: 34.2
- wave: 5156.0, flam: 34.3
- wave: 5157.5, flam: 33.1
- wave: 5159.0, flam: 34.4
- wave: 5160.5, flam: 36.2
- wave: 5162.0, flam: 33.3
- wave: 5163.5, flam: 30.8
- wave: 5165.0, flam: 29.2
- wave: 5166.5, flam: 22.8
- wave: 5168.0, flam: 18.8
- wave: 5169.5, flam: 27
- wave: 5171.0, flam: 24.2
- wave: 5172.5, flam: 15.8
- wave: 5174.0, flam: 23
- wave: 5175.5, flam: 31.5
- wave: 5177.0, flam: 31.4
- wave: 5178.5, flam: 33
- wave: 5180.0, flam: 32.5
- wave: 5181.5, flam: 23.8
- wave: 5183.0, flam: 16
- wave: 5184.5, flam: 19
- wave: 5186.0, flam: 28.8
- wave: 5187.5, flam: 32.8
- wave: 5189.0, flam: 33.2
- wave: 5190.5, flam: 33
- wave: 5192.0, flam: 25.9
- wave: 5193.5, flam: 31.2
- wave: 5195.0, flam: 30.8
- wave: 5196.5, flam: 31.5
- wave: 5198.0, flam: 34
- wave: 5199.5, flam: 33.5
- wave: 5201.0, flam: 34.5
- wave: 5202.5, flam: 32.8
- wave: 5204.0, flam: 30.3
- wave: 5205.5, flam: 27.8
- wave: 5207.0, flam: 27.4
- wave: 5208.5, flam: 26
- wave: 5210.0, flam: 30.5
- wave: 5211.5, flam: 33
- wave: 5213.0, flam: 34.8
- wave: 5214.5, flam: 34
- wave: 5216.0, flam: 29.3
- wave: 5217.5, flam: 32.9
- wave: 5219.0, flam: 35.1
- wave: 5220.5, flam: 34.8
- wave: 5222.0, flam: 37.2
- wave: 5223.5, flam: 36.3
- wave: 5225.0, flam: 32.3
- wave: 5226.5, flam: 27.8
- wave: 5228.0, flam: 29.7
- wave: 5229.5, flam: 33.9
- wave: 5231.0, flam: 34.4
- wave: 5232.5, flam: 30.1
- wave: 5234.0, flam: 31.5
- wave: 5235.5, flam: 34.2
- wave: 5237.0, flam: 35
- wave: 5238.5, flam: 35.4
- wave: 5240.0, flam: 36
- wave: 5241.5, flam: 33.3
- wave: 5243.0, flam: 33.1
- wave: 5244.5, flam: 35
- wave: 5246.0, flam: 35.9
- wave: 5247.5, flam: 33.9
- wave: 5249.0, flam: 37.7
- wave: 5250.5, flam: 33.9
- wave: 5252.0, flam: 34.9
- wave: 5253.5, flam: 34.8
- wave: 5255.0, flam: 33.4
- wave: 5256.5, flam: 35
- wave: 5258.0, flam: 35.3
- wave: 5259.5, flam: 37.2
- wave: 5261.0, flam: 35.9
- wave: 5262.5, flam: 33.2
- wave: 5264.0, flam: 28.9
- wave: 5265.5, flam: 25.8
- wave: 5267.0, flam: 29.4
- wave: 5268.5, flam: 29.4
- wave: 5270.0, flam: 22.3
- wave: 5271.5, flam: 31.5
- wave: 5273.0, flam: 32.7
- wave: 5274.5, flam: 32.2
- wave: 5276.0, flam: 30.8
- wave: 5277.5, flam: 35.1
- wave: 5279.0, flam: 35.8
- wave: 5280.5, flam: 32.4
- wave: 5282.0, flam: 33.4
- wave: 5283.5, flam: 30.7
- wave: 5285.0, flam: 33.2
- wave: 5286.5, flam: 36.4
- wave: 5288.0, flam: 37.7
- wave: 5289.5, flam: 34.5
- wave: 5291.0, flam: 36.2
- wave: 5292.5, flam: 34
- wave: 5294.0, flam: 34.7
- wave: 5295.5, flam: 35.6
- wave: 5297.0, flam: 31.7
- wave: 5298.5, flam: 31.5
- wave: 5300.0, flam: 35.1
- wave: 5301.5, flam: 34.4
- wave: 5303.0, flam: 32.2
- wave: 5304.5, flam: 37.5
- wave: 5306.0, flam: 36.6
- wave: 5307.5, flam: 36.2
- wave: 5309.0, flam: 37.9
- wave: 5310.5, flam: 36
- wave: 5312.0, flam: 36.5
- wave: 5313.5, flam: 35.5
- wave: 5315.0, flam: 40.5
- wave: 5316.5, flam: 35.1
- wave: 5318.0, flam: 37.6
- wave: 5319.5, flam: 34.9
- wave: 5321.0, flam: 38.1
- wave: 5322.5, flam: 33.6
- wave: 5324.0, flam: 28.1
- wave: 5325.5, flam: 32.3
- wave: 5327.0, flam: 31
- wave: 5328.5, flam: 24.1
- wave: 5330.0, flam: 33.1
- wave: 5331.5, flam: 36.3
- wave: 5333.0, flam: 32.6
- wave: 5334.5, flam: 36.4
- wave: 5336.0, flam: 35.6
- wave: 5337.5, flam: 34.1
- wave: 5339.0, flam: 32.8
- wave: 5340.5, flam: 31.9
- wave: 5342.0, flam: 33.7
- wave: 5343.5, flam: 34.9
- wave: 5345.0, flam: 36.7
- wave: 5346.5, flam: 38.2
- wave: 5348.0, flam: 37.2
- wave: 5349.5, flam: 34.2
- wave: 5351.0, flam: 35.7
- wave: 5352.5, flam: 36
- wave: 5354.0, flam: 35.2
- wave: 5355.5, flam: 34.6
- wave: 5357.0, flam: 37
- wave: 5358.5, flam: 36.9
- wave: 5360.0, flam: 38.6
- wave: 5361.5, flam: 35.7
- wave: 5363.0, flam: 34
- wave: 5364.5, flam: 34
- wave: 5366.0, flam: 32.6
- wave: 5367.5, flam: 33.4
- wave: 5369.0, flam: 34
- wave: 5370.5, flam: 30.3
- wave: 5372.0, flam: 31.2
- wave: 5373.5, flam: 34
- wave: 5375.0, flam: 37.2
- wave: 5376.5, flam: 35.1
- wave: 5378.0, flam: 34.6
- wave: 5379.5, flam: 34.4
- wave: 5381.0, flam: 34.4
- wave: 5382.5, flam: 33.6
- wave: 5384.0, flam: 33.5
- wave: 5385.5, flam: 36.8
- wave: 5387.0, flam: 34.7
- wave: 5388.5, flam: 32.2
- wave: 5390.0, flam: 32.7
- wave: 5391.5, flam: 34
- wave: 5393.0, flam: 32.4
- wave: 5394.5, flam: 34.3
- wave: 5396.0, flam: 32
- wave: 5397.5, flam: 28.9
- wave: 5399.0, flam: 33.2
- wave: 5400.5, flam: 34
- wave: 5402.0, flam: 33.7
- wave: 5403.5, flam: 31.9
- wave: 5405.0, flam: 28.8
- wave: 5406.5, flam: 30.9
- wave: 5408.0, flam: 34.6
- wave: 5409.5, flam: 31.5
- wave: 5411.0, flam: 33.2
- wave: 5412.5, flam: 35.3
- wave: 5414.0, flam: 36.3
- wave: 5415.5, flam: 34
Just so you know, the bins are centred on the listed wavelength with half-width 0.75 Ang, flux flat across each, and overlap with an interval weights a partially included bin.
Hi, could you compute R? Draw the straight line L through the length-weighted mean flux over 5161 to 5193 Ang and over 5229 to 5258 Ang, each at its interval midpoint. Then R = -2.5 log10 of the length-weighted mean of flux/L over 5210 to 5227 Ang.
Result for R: -0.06 mag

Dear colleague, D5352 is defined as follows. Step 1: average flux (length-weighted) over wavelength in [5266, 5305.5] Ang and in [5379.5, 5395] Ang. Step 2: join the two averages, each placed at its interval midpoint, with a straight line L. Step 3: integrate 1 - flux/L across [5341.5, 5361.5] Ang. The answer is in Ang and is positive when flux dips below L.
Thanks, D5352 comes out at -1.5 Ang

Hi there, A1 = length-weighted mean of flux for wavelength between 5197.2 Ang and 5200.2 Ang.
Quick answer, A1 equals 33.7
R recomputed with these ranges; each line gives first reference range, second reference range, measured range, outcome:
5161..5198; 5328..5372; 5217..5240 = -0.13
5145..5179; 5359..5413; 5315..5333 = -0.03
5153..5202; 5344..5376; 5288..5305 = -0.04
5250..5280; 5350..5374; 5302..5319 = -0.09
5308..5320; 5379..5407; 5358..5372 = 0.01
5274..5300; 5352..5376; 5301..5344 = -0.01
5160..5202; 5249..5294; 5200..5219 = -0.05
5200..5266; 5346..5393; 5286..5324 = -0.05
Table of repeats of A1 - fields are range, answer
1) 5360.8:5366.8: 34.1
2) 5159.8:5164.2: 33.4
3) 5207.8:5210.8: 28.4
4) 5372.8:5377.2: 35.5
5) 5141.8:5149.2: 31.9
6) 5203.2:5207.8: 28.5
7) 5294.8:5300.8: 33.5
